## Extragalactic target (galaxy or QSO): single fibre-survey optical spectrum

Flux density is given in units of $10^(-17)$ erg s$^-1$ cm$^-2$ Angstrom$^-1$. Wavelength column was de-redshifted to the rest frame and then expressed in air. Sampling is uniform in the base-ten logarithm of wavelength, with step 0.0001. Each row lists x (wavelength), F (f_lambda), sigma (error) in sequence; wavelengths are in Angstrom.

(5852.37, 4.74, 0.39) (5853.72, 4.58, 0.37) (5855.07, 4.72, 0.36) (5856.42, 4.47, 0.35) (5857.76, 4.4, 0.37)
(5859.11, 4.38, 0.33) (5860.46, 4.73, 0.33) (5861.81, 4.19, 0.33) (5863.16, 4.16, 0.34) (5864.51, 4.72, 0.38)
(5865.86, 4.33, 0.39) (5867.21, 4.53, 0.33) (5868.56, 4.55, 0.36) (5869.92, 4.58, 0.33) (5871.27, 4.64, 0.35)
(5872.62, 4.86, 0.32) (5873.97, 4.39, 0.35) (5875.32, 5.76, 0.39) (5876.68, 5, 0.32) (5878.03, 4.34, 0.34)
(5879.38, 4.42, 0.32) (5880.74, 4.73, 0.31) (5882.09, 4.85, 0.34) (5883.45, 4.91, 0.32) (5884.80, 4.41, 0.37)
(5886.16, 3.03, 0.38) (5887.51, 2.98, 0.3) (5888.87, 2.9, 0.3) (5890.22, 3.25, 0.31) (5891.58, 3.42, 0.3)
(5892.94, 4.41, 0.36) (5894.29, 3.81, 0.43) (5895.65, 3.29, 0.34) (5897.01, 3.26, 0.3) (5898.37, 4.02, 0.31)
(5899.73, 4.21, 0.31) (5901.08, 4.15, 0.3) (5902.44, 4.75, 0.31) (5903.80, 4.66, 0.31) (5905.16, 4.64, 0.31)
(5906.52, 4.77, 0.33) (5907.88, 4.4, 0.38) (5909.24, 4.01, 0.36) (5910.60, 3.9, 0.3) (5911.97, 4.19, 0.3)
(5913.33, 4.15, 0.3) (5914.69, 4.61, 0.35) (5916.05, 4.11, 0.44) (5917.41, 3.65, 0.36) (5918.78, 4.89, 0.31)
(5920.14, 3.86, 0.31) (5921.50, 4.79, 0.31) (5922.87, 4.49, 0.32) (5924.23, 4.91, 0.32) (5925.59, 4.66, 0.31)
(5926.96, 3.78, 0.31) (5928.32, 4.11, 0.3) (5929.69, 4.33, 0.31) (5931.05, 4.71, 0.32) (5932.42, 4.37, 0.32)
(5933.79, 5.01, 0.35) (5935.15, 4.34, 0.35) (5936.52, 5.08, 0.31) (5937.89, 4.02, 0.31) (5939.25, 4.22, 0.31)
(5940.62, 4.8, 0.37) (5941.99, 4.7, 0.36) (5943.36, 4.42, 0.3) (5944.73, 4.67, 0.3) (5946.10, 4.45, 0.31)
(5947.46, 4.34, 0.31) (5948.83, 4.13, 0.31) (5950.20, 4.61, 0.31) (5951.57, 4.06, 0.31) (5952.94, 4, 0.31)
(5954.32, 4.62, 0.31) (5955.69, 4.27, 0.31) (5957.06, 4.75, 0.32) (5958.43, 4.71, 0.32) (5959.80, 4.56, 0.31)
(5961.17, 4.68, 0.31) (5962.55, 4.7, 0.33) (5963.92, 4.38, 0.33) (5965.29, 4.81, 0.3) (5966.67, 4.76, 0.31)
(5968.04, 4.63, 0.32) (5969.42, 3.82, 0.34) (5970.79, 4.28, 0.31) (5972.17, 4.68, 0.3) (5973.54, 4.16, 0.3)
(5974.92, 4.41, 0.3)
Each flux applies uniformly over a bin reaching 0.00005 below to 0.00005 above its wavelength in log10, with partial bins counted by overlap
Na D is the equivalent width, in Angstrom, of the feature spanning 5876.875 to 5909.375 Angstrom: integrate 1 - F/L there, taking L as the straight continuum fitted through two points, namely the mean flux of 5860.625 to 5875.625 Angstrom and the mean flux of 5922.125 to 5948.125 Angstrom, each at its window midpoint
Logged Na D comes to 3.4 Angstrom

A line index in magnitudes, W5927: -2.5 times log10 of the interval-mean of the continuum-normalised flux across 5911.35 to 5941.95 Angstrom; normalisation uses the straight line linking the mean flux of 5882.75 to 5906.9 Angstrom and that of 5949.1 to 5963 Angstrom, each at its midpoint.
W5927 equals -0.05 mag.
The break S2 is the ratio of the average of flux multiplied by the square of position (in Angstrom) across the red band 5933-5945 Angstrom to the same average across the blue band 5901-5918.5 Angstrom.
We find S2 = 1.07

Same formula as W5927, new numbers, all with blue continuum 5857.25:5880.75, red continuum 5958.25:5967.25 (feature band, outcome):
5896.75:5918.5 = 0.09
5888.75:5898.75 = 0.28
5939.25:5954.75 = 0.05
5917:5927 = 0.05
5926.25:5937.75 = 0.05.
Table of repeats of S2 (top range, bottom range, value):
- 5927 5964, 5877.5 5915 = 1.11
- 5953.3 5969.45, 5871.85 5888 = 1.05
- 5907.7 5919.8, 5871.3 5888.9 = 0.96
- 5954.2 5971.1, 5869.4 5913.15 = 1.10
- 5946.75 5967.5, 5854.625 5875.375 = 1.02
